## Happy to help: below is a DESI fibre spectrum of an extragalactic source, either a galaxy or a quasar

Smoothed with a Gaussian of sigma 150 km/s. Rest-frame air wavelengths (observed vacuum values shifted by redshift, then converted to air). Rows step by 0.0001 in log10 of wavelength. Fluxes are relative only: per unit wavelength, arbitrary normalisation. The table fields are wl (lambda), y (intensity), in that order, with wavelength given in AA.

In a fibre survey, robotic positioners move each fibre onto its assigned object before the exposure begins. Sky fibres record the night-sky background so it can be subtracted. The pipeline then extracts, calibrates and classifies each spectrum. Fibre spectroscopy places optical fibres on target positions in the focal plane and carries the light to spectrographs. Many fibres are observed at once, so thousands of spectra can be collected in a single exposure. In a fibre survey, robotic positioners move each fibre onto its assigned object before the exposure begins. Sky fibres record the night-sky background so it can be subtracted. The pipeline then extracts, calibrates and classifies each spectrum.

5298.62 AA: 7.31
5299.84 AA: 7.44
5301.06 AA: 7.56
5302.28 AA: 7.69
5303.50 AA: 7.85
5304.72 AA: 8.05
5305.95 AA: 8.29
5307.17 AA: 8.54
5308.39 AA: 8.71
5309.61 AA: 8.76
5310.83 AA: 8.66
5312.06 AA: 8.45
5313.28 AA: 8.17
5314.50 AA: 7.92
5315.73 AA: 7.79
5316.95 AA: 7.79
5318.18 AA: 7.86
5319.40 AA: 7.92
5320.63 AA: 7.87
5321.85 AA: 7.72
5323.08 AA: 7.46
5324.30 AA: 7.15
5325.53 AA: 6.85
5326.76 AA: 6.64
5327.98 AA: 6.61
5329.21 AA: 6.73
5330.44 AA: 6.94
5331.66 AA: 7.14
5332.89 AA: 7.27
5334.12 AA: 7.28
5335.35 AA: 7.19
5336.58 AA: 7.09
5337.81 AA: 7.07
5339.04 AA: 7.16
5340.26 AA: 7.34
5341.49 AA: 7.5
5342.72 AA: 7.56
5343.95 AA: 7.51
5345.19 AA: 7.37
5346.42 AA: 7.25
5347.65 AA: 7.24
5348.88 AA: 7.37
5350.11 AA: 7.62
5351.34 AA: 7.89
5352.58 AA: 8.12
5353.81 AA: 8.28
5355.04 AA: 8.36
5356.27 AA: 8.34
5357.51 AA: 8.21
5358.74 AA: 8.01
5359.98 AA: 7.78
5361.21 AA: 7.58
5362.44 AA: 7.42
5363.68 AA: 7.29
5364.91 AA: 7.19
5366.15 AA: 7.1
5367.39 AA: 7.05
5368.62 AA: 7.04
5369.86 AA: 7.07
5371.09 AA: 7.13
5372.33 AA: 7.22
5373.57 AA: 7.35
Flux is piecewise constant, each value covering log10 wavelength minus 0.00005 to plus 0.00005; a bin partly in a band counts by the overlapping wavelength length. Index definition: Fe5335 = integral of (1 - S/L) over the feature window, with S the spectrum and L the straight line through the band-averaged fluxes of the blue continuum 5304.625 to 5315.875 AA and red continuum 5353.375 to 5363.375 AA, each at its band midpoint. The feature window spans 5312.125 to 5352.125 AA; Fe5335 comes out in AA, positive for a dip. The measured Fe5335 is 3.8 AA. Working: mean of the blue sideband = 8.37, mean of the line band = 7.4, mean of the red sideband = 7.97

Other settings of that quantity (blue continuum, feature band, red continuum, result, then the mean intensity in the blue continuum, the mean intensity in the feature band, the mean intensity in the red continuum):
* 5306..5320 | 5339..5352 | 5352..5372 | 0.6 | 8.24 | 7.45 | 7.62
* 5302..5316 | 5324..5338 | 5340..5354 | 1.5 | 8.26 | 6.99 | 7.57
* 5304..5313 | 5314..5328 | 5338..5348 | 1.0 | 8.47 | 7.5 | 7.36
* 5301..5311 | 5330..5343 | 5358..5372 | 0.9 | 8.26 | 7.23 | 7.34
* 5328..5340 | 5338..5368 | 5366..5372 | -2.2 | 7.08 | 7.6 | 7.08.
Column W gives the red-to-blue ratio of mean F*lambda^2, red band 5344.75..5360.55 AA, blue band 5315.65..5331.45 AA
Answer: 1.08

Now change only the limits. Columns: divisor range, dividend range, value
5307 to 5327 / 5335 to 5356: 0.96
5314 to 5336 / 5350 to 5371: 1.06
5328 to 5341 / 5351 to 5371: 1.09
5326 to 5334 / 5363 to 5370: 1.04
